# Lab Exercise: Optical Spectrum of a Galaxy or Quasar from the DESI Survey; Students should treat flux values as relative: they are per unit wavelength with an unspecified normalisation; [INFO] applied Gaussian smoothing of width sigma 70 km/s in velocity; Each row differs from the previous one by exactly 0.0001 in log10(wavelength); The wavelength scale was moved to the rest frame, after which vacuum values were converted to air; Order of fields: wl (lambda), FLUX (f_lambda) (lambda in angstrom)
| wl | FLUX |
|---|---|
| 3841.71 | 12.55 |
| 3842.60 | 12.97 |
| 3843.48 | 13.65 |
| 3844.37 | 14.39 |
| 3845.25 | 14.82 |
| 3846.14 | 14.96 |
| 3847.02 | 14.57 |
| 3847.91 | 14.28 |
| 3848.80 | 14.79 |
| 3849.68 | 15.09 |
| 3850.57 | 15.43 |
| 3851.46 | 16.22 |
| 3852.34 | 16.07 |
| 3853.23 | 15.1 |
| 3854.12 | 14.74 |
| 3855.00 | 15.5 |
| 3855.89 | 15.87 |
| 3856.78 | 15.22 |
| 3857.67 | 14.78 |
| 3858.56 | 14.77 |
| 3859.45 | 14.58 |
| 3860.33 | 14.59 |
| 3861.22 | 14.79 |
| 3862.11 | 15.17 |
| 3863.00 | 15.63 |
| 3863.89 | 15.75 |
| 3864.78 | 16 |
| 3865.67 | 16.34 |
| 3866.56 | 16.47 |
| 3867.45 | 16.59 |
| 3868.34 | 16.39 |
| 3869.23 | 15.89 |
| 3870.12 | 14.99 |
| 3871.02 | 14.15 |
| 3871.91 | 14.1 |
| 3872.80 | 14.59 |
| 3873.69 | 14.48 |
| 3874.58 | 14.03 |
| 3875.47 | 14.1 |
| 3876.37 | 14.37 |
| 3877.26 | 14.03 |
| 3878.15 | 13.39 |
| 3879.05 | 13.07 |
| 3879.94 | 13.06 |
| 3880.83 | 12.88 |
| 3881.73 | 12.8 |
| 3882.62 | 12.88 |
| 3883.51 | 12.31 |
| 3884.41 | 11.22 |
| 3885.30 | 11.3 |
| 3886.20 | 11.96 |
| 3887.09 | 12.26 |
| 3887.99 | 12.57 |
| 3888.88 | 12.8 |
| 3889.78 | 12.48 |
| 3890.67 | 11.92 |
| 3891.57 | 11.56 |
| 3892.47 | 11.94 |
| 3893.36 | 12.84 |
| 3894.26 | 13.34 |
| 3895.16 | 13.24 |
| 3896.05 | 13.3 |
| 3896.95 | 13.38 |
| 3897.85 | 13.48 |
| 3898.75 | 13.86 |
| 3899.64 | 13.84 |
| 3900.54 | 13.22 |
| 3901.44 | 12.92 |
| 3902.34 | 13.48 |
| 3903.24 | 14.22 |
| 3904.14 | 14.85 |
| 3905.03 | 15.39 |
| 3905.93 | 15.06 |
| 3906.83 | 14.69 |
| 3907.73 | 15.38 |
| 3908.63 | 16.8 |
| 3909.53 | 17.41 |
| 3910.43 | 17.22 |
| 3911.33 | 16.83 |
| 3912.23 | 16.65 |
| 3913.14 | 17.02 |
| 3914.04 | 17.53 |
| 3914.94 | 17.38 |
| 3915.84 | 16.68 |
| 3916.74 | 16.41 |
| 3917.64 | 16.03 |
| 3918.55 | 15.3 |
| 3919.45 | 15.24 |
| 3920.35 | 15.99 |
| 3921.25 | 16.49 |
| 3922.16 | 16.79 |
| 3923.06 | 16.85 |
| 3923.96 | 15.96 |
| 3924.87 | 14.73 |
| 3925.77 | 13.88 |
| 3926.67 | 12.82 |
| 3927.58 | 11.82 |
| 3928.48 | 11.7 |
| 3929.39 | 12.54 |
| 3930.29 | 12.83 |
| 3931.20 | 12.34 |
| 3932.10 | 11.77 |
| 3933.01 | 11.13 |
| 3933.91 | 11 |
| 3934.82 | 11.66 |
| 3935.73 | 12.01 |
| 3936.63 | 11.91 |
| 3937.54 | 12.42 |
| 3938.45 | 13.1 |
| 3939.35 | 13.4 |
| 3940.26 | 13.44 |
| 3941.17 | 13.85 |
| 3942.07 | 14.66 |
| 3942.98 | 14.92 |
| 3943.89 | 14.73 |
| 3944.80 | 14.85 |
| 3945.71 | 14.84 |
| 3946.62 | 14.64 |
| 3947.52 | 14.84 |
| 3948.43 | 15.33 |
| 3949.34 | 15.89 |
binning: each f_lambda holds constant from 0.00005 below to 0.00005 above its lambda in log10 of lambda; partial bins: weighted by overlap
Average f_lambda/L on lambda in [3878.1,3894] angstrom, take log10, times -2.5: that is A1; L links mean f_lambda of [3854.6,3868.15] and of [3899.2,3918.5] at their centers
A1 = 0.25 mag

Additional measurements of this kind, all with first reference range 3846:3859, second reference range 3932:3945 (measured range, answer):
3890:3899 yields 0.10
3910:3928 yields -0.18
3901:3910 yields -0.09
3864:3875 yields -0.04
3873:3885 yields 0.09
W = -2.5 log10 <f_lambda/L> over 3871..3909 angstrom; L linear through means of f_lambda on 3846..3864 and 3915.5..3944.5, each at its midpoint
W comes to 0.09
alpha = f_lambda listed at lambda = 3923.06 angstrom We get 16.85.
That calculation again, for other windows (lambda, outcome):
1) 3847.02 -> 14.57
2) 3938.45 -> 13.1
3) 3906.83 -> 14.69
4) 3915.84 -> 16.68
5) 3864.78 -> 16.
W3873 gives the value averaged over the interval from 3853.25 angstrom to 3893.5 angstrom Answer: 14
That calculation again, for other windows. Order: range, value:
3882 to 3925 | 14.5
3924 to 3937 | 12.4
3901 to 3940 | 14.5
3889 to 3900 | 12.9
